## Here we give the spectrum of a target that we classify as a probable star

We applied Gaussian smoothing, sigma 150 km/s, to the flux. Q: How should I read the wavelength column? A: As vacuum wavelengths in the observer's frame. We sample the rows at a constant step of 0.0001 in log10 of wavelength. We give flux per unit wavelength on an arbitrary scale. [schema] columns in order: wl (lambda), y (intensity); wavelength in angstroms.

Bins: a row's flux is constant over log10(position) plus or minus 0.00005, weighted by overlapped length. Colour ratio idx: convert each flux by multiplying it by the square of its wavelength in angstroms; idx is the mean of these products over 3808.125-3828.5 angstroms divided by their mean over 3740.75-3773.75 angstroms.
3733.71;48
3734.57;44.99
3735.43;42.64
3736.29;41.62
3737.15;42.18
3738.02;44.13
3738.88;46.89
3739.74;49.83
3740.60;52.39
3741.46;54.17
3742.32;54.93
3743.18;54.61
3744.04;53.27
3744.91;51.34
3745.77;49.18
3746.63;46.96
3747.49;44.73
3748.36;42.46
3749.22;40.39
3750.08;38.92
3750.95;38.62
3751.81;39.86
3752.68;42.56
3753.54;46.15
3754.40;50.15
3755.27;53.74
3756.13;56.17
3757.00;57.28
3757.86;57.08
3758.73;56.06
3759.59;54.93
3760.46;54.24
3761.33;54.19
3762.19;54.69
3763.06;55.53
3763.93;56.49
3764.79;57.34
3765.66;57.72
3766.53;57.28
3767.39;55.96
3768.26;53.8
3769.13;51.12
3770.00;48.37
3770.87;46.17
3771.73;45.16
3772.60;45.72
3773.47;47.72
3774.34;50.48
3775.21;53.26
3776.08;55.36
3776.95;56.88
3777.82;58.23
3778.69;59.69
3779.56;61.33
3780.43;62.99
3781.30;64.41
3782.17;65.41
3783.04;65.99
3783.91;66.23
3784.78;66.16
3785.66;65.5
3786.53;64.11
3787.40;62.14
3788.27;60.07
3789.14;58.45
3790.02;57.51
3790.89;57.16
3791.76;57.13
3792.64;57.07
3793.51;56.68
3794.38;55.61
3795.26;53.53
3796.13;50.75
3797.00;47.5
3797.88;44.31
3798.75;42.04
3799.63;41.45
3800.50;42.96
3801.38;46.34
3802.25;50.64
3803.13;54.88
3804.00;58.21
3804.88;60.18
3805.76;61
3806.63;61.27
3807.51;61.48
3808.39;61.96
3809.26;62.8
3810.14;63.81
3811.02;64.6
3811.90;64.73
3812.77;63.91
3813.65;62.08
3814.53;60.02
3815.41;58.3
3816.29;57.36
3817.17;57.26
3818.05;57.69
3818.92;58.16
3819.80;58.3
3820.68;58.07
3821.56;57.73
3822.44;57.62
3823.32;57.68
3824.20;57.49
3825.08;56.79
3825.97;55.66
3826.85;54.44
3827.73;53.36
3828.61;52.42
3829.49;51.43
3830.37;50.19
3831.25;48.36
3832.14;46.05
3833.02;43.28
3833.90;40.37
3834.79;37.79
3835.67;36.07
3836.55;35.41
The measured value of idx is 1.2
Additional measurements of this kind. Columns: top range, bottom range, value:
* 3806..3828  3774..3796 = 1.01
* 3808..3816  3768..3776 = 1.29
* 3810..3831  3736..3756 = 1.27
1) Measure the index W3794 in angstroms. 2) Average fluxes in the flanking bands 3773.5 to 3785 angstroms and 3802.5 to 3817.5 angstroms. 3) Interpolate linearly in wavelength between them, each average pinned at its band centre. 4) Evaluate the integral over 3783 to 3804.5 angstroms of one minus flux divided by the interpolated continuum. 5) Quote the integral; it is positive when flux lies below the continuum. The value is 1.8 angstroms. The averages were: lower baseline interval 60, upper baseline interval 60.7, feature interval 55.1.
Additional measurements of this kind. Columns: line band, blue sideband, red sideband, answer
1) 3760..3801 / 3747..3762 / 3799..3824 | -1.98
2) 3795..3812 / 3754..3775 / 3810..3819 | 1.33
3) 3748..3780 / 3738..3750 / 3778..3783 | 2.74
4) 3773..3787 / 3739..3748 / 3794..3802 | -3.41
